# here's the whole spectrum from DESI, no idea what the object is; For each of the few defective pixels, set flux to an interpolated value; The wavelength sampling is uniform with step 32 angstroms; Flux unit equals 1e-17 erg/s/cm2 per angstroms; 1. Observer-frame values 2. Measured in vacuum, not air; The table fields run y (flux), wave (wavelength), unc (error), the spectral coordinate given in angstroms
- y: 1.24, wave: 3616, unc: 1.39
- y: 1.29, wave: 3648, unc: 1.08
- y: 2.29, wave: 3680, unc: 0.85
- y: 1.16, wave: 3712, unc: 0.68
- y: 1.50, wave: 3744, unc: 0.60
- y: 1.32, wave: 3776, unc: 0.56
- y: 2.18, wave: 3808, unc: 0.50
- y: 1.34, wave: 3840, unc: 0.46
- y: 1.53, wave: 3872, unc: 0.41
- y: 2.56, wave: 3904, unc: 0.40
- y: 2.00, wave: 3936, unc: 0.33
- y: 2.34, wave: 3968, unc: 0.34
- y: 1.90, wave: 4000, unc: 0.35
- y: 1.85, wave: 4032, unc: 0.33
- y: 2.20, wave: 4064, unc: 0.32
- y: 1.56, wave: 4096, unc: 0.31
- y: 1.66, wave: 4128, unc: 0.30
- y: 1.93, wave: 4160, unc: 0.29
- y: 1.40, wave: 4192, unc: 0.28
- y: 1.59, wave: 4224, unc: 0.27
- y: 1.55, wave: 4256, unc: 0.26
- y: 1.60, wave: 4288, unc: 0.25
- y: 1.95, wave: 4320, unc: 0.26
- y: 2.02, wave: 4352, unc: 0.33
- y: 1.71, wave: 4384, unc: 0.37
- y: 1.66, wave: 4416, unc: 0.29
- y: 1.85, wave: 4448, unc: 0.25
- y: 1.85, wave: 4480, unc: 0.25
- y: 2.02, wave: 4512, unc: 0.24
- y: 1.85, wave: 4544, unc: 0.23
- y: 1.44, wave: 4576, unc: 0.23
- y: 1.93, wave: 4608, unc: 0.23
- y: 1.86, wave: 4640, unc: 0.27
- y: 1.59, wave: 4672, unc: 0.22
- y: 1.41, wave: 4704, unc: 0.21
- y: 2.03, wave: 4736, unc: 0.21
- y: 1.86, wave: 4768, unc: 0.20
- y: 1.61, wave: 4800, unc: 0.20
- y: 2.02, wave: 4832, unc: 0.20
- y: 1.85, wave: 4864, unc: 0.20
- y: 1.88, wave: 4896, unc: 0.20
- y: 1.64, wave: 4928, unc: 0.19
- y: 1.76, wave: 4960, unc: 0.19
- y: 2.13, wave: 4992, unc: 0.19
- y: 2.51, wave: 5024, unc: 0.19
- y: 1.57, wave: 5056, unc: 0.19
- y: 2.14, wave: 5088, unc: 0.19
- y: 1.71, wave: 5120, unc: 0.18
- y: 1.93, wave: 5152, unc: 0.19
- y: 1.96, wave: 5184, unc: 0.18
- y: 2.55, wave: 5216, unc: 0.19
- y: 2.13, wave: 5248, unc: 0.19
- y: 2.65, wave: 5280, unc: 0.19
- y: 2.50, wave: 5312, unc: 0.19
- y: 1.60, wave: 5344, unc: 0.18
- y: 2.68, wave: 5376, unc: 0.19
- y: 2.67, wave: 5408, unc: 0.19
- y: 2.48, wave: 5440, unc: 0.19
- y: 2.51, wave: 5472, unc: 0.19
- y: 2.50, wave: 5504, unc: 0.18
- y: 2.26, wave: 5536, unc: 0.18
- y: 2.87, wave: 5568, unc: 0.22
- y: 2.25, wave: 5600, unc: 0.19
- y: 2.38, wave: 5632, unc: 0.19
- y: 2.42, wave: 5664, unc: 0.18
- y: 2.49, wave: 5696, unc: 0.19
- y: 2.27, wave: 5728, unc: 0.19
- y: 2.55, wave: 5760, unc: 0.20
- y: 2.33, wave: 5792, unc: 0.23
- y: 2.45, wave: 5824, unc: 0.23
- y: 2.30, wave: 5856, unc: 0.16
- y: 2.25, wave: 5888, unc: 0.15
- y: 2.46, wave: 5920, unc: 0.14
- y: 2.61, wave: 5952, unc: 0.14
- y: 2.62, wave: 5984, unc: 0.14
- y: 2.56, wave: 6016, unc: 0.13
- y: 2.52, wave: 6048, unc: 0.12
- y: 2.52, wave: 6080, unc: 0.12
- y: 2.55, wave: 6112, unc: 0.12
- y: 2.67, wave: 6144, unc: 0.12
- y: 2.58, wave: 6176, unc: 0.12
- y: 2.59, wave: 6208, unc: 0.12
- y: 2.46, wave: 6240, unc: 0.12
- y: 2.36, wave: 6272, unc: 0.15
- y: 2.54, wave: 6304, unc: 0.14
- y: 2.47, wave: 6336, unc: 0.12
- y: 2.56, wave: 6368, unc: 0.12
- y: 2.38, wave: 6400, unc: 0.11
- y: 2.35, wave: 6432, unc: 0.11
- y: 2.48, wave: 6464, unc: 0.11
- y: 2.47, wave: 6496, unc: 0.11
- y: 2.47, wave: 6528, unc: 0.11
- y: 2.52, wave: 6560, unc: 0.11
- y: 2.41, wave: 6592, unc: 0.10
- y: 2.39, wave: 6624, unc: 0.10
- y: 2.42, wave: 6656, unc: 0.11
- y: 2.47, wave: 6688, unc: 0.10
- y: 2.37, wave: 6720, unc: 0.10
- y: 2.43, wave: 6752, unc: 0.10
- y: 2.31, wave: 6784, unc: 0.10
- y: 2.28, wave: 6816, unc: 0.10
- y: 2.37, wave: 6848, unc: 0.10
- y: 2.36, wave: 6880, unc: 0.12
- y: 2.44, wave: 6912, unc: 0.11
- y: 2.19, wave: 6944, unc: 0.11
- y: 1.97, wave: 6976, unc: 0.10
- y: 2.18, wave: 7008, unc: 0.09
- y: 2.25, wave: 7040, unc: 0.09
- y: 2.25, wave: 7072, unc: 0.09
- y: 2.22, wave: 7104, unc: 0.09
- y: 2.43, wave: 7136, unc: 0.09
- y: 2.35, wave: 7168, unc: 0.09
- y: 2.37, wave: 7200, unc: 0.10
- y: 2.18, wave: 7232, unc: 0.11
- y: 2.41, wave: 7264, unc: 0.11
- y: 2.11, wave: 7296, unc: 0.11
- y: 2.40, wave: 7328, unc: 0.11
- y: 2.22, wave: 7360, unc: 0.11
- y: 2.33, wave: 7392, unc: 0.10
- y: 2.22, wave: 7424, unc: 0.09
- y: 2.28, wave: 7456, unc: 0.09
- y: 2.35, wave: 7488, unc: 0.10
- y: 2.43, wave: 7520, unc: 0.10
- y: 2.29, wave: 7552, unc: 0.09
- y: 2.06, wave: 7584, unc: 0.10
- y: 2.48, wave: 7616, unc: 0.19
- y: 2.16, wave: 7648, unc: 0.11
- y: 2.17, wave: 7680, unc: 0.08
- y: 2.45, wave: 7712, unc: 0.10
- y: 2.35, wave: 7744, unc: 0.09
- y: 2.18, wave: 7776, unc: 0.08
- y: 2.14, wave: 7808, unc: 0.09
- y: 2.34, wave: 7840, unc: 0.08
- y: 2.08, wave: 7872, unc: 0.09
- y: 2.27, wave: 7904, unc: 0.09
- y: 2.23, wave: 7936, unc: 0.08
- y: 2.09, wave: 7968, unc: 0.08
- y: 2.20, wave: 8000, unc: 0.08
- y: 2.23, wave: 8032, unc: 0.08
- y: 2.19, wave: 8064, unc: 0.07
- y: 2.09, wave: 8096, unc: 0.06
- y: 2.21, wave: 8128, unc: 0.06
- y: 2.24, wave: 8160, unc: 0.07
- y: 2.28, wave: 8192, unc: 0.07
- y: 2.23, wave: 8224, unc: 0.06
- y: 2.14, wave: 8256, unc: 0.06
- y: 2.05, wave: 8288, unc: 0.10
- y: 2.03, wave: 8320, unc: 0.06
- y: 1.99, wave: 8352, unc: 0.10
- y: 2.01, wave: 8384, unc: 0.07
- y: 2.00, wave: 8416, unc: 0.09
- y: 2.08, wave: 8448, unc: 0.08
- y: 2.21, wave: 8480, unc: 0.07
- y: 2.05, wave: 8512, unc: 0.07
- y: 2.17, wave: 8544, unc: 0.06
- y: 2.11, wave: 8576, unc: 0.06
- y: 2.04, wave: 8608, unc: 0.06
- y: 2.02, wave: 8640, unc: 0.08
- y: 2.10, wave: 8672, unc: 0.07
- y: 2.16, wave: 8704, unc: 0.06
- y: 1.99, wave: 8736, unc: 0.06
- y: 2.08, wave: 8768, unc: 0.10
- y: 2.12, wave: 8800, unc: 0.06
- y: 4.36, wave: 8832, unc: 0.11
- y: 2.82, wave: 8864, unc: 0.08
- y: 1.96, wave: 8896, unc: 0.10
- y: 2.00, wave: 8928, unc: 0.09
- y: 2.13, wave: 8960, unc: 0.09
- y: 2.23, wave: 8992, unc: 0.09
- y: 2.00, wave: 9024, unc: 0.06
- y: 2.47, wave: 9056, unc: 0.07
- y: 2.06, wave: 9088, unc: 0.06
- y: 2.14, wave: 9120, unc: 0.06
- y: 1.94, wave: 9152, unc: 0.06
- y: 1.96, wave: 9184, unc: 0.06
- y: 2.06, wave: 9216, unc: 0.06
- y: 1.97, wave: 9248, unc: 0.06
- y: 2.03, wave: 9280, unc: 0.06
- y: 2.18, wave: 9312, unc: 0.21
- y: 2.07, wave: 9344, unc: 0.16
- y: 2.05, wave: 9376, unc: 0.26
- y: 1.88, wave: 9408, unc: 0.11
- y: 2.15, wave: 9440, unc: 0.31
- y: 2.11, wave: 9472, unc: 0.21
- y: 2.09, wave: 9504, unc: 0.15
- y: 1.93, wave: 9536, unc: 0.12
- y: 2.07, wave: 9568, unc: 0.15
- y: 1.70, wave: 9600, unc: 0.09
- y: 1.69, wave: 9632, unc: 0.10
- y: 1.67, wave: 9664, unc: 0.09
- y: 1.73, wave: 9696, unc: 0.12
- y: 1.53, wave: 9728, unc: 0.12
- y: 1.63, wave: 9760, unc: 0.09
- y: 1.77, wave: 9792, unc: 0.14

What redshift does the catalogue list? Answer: 0.35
